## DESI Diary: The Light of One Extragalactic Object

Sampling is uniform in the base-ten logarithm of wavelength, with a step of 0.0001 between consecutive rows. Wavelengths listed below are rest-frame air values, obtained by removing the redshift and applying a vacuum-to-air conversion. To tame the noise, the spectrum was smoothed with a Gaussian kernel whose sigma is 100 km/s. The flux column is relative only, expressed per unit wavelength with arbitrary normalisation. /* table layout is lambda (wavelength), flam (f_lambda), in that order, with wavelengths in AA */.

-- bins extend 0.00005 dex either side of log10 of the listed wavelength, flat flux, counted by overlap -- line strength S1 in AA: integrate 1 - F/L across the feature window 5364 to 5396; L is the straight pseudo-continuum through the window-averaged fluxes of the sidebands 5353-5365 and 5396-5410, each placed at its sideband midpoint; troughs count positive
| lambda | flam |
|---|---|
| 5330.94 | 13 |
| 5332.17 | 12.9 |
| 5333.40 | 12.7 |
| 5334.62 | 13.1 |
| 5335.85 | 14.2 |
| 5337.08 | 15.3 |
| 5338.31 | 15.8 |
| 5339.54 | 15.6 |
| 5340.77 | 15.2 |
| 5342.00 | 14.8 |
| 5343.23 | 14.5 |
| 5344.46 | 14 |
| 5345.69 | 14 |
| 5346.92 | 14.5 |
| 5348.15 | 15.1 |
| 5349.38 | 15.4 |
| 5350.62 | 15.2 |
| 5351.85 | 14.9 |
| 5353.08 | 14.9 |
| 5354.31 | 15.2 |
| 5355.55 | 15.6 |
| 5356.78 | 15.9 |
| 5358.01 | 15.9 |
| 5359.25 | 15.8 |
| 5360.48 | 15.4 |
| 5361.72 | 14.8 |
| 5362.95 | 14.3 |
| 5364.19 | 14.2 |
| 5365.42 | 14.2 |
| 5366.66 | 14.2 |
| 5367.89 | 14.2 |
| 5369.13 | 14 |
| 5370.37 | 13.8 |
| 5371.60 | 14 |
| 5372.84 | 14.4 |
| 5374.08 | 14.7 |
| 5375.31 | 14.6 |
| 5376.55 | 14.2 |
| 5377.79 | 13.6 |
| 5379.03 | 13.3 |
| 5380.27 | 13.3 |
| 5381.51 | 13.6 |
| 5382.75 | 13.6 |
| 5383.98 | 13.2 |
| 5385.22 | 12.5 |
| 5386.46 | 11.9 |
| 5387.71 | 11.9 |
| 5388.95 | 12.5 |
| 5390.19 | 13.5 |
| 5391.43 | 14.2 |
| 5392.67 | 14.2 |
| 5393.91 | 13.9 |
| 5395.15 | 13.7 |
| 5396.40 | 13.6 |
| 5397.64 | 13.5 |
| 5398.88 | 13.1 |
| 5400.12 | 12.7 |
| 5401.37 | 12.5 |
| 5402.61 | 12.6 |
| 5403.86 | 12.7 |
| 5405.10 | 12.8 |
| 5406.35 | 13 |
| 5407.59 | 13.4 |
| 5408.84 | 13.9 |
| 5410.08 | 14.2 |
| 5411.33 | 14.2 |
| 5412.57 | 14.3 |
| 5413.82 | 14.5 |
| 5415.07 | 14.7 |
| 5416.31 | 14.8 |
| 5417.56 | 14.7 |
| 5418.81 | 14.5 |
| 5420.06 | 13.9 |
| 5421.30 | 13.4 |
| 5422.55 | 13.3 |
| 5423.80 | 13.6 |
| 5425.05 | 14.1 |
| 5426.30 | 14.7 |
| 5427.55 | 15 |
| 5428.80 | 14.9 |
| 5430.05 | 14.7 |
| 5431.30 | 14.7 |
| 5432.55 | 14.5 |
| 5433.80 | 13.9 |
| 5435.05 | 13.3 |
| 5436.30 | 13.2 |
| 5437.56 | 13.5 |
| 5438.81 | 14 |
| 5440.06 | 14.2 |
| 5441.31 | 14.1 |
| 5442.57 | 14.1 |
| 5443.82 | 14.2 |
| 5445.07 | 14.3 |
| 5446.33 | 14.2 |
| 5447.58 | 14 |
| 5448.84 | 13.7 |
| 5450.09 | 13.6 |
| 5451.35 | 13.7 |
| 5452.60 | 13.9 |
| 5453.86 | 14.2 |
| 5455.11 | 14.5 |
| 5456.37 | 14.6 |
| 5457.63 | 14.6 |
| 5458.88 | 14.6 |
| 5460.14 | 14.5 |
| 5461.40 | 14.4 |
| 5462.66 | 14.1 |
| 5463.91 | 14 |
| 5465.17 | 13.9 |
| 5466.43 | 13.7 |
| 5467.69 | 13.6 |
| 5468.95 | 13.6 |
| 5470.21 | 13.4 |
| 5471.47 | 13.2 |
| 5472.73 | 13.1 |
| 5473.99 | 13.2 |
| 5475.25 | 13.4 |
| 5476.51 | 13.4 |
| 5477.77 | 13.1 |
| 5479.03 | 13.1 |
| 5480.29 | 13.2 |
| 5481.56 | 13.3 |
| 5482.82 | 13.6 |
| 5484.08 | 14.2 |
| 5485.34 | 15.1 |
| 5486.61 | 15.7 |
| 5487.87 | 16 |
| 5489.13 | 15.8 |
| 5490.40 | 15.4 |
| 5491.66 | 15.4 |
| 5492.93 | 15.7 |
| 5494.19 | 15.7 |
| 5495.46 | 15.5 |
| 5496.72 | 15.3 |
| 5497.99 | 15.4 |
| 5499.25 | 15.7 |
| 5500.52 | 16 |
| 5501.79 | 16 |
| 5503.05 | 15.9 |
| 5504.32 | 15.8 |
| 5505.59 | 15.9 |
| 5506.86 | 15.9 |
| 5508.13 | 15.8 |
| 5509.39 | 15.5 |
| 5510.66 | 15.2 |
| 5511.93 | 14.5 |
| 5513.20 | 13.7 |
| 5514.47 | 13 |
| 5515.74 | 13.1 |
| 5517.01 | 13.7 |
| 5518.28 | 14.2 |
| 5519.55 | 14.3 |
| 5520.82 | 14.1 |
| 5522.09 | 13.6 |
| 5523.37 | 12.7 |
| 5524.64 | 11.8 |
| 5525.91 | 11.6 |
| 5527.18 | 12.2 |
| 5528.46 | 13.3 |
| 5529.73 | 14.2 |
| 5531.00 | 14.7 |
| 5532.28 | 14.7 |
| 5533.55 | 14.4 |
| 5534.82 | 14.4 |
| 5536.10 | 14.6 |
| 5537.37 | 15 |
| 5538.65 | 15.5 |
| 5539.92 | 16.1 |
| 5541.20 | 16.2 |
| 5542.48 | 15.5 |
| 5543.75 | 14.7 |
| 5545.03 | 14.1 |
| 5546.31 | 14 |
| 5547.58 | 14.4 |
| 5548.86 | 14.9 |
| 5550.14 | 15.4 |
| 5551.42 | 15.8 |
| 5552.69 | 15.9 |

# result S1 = 1.2 AA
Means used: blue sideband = 15.2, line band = 13.7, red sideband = 13.1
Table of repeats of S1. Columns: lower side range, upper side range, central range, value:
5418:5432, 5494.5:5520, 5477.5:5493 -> 0.3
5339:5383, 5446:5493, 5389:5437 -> 1.7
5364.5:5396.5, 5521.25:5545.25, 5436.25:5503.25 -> -1.8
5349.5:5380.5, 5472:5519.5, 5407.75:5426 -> 0.6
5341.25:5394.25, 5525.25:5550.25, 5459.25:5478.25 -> 1.0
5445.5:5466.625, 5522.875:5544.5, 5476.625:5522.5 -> -2.0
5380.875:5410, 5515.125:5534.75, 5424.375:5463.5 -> -2.6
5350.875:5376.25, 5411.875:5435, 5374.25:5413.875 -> 3.1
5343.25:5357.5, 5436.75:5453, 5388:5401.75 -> 1.1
